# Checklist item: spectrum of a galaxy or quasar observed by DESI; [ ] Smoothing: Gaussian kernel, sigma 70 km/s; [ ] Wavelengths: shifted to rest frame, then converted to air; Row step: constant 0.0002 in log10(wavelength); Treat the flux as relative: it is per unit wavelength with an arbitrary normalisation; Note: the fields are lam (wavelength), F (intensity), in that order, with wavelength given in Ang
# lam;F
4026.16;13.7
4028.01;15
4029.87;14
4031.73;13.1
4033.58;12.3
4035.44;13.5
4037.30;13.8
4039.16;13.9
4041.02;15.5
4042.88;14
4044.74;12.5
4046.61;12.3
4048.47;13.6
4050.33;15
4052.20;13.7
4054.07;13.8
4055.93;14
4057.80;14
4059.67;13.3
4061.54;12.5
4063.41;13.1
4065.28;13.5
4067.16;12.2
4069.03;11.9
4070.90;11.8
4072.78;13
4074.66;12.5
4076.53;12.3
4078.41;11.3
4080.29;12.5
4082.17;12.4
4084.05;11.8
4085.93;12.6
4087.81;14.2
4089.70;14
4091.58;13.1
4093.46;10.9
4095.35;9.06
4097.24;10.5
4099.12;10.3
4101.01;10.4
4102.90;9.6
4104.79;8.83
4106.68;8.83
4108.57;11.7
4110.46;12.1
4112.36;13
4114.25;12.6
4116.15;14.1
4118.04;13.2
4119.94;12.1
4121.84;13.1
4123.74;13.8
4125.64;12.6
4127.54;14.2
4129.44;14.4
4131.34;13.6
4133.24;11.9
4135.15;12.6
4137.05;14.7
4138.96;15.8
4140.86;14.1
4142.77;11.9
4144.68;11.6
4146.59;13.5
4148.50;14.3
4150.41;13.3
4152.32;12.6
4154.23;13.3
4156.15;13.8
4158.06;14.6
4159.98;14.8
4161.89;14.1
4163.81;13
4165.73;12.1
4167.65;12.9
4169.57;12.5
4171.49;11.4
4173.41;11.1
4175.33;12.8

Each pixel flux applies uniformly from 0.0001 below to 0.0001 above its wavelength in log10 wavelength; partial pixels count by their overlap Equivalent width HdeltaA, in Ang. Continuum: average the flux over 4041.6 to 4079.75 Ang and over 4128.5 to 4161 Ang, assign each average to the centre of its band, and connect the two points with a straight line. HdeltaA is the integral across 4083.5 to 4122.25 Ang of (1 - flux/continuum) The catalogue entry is 4.7 Ang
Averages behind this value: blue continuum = 13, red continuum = 13.6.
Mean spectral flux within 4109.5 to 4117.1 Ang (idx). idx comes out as 13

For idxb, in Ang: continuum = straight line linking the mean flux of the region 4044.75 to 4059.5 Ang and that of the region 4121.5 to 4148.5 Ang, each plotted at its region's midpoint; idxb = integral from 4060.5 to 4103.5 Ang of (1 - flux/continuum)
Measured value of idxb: 5.0 Ang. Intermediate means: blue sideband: 13.7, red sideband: 13.5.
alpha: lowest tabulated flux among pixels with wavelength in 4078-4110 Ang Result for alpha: 8.83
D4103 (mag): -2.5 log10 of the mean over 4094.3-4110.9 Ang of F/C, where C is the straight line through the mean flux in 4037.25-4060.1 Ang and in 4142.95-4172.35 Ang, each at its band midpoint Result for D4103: 0.31 mag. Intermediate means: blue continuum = 13.8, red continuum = 13.2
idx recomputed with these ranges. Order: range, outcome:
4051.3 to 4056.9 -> 13.8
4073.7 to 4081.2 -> 12.1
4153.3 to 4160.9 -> 14.1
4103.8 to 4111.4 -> 10.4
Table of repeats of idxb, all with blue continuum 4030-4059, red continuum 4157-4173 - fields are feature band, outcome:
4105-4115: 1.45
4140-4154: 0.15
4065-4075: 0.84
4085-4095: 0.54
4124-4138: -0.19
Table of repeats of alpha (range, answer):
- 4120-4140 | 11.9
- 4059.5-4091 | 11.3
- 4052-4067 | 12.5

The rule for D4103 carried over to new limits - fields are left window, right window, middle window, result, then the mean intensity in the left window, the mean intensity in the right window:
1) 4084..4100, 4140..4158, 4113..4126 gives -0.05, 11.8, 13.2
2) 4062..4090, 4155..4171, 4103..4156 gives 0.02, 12.6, 13.4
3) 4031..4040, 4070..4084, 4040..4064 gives -0.06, 13.3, 12.2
